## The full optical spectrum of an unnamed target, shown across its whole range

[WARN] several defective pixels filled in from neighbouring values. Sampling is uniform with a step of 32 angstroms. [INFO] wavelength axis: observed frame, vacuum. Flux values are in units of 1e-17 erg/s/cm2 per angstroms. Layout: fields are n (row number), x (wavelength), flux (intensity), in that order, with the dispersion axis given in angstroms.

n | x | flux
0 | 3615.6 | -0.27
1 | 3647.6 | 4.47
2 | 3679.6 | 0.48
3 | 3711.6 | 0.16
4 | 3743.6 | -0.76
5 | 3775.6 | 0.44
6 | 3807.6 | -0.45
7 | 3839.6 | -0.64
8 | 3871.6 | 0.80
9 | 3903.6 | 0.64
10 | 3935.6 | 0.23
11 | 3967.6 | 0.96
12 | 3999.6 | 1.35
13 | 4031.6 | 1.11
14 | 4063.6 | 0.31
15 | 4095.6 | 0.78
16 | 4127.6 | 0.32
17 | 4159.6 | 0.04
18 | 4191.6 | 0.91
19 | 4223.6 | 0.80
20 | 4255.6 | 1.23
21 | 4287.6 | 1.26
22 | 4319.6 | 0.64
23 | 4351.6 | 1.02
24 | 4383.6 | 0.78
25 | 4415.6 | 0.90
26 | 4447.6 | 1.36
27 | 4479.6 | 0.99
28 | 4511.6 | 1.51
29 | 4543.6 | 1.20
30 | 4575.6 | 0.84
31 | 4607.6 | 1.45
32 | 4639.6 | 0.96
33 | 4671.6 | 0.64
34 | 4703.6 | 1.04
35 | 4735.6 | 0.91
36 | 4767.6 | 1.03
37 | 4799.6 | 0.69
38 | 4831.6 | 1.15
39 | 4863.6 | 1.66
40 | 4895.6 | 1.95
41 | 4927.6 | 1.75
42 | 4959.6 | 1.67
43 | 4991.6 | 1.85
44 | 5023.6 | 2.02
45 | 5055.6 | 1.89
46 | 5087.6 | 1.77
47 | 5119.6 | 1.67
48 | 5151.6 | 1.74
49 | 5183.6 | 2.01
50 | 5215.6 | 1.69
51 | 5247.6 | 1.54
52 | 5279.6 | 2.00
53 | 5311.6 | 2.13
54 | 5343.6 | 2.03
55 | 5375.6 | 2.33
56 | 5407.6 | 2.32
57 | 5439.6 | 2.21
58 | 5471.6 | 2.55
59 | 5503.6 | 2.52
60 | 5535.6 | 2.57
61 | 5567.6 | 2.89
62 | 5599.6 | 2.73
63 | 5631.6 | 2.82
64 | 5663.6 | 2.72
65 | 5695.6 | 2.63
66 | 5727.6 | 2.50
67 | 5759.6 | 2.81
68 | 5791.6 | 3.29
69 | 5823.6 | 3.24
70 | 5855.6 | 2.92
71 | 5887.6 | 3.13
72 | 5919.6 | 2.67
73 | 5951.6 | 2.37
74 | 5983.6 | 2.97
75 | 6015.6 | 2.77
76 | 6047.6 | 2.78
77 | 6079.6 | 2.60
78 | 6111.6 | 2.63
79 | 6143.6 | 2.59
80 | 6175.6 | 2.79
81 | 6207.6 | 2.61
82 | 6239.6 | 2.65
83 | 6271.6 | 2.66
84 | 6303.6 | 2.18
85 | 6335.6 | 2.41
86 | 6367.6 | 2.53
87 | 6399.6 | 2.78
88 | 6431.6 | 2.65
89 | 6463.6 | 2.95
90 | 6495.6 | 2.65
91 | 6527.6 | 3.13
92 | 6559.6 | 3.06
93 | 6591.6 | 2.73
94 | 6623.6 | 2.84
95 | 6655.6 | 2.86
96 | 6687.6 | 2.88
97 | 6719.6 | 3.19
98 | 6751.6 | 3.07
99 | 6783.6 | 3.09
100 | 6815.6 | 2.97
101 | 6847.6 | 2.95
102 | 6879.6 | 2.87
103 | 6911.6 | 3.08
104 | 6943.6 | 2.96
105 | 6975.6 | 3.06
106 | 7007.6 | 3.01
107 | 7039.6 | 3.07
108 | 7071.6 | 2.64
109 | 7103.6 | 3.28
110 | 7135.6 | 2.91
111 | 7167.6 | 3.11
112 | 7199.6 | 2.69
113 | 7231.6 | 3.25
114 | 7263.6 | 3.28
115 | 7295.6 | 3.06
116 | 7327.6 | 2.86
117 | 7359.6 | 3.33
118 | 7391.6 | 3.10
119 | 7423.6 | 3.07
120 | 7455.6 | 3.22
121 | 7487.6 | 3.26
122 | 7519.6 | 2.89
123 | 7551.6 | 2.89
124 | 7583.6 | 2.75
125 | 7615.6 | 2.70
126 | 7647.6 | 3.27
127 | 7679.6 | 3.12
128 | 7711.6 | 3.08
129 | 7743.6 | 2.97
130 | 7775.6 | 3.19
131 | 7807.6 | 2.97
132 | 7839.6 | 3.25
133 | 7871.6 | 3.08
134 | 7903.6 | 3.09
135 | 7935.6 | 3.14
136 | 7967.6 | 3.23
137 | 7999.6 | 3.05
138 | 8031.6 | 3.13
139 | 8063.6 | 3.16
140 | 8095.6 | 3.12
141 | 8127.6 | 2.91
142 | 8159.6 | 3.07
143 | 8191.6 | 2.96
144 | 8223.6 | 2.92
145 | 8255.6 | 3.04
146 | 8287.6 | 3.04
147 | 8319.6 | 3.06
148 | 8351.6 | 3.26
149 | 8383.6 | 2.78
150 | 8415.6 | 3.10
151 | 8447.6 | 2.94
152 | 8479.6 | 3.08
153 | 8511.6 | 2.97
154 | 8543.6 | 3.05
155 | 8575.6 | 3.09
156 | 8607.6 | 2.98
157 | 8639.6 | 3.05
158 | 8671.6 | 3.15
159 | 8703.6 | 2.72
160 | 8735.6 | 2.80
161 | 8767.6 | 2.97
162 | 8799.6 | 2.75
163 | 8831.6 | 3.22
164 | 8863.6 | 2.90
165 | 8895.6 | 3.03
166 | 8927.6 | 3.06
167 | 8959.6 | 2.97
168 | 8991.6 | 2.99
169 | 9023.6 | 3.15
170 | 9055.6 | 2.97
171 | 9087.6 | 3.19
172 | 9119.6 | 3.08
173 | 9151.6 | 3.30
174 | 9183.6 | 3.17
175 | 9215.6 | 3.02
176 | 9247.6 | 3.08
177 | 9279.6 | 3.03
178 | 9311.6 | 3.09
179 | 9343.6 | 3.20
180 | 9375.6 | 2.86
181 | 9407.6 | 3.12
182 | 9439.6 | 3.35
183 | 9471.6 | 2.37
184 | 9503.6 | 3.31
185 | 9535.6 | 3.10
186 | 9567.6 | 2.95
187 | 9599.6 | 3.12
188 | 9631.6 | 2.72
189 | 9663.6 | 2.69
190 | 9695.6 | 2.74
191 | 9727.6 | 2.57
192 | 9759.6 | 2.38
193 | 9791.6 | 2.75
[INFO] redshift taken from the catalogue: 0.219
